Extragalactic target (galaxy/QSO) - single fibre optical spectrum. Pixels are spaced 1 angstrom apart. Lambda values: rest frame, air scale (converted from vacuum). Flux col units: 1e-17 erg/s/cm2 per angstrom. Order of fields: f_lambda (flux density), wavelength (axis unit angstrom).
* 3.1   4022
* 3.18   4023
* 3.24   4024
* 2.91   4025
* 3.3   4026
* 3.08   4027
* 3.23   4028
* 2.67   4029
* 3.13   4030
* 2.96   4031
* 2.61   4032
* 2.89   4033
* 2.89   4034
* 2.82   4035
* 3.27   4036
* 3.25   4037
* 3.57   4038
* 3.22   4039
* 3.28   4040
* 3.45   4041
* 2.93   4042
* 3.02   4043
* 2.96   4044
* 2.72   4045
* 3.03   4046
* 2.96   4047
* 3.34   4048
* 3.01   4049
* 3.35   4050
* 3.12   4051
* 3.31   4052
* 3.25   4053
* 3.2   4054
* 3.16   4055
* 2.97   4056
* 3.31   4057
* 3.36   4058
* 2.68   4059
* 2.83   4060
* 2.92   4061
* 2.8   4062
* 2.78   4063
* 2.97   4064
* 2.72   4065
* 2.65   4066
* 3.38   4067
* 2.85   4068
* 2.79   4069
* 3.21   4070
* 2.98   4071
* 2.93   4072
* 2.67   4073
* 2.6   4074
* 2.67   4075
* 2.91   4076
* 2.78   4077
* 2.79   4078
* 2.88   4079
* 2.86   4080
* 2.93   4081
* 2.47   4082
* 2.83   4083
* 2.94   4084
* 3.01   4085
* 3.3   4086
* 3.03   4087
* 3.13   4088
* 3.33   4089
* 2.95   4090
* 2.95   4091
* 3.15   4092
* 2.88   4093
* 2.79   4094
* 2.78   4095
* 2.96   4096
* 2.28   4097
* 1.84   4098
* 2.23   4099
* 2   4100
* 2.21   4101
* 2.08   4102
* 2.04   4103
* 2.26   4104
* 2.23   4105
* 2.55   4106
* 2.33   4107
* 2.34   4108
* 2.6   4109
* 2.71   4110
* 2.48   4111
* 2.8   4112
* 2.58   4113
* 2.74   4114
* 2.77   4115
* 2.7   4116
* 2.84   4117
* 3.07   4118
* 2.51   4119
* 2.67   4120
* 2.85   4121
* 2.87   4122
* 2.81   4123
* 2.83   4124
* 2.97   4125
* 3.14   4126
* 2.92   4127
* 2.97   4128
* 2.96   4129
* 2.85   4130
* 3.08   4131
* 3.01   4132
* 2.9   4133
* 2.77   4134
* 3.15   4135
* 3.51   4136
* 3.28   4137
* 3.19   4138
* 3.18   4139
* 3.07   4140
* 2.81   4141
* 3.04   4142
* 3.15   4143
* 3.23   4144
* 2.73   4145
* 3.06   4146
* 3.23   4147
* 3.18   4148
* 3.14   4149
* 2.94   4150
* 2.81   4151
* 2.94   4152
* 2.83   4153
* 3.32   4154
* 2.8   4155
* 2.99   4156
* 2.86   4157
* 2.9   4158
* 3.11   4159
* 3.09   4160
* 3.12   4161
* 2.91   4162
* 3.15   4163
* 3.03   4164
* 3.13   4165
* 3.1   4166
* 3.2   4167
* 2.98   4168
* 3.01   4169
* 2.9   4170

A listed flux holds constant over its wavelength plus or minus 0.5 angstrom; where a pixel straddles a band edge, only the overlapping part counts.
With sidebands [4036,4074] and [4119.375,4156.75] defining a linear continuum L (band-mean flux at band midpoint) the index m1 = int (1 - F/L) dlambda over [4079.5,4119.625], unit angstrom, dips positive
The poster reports 4.8 angstrom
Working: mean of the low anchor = 3.05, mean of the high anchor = 3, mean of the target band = 2.66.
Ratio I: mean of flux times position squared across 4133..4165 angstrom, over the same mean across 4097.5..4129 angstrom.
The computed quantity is 1.20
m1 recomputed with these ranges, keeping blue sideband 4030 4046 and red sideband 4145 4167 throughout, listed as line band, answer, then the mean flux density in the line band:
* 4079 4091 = 0.3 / 2.97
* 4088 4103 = 2.2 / 2.6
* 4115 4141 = 0.7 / 2.96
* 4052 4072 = 0.4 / 3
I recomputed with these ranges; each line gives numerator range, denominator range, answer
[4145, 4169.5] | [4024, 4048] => 1.05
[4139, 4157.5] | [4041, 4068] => 1.04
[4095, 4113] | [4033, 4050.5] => 0.78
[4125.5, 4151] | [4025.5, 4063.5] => 1.04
